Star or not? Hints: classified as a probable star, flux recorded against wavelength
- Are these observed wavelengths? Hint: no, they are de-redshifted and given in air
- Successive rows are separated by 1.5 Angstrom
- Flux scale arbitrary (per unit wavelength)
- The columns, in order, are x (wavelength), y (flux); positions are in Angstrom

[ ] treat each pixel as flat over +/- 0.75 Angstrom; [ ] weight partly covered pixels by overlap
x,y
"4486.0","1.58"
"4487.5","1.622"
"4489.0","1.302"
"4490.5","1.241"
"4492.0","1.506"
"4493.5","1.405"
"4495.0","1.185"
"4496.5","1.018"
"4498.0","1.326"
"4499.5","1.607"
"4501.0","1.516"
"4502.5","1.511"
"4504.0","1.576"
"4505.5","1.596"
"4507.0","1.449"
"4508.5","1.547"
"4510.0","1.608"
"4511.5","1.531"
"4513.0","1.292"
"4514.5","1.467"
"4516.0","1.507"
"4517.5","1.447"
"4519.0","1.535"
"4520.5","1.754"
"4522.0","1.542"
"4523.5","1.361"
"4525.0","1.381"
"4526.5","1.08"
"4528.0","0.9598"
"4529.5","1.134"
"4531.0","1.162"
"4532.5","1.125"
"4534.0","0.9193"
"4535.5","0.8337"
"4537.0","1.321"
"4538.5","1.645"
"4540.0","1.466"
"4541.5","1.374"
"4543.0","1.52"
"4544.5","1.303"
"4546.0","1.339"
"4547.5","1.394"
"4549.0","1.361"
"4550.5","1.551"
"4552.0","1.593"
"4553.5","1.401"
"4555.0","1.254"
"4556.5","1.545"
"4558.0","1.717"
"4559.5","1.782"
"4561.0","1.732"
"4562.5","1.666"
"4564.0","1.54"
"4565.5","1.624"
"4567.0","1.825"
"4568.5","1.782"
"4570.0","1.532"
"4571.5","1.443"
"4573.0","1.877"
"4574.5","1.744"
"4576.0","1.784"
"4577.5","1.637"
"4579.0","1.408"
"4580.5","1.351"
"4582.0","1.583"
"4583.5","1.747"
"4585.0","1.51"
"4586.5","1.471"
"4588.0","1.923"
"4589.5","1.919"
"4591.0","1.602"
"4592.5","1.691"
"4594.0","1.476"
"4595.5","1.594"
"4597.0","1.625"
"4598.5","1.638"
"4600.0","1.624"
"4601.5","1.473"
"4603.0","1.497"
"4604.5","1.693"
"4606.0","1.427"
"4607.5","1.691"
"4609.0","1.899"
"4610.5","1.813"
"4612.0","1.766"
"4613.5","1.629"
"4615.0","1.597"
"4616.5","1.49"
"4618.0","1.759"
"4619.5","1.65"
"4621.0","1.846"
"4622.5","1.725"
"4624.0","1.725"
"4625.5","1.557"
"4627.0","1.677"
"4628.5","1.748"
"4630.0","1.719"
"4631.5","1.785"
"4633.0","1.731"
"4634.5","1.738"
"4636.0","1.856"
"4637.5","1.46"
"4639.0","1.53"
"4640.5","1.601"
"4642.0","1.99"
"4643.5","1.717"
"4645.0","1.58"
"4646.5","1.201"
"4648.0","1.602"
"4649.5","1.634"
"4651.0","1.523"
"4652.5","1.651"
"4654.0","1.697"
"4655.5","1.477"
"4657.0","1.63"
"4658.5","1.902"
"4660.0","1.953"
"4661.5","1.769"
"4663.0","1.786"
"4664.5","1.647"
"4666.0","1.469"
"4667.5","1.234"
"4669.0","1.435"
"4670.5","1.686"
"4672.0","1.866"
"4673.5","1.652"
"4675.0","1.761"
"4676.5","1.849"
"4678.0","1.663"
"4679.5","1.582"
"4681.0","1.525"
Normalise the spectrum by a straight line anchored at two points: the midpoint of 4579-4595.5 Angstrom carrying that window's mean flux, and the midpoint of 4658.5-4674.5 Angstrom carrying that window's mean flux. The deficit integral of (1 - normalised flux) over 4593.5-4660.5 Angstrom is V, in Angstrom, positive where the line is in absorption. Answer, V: -0.72 Angstrom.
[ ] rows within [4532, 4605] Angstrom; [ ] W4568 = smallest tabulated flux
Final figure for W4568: 0.8337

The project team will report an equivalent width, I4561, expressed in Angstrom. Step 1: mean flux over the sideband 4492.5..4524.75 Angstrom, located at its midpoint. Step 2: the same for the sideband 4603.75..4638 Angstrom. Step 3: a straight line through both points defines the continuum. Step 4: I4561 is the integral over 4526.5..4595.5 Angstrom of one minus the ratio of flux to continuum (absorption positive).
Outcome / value 3.4 Angstrom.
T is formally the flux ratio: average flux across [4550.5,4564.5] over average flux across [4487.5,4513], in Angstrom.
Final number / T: 1.1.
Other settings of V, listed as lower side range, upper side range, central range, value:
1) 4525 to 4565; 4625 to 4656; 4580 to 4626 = -3.25 Angstrom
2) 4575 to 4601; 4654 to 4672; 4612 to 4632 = -0.65 Angstrom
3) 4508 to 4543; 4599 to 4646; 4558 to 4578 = -2.68 Angstrom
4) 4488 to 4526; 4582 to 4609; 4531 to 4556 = 3.11 Angstrom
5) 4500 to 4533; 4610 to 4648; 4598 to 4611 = -0.15 Angstrom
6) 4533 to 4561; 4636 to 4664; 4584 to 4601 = -1.37 Angstrom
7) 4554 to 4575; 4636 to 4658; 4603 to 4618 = -0.38 Angstrom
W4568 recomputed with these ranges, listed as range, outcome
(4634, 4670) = 1.201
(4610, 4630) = 1.49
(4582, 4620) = 1.427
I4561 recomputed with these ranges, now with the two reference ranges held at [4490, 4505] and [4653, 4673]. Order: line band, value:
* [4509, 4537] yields 2.30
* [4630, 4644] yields -0.83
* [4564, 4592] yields -2.36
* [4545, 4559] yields 0.16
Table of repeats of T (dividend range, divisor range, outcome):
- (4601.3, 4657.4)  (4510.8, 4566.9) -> 1.17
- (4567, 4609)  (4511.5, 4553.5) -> 1.21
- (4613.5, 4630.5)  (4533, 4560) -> 1.20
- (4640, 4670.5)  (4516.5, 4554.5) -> 1.21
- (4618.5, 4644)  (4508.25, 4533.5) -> 1.25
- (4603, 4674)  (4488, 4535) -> 1.21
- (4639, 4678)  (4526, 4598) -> 1.10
